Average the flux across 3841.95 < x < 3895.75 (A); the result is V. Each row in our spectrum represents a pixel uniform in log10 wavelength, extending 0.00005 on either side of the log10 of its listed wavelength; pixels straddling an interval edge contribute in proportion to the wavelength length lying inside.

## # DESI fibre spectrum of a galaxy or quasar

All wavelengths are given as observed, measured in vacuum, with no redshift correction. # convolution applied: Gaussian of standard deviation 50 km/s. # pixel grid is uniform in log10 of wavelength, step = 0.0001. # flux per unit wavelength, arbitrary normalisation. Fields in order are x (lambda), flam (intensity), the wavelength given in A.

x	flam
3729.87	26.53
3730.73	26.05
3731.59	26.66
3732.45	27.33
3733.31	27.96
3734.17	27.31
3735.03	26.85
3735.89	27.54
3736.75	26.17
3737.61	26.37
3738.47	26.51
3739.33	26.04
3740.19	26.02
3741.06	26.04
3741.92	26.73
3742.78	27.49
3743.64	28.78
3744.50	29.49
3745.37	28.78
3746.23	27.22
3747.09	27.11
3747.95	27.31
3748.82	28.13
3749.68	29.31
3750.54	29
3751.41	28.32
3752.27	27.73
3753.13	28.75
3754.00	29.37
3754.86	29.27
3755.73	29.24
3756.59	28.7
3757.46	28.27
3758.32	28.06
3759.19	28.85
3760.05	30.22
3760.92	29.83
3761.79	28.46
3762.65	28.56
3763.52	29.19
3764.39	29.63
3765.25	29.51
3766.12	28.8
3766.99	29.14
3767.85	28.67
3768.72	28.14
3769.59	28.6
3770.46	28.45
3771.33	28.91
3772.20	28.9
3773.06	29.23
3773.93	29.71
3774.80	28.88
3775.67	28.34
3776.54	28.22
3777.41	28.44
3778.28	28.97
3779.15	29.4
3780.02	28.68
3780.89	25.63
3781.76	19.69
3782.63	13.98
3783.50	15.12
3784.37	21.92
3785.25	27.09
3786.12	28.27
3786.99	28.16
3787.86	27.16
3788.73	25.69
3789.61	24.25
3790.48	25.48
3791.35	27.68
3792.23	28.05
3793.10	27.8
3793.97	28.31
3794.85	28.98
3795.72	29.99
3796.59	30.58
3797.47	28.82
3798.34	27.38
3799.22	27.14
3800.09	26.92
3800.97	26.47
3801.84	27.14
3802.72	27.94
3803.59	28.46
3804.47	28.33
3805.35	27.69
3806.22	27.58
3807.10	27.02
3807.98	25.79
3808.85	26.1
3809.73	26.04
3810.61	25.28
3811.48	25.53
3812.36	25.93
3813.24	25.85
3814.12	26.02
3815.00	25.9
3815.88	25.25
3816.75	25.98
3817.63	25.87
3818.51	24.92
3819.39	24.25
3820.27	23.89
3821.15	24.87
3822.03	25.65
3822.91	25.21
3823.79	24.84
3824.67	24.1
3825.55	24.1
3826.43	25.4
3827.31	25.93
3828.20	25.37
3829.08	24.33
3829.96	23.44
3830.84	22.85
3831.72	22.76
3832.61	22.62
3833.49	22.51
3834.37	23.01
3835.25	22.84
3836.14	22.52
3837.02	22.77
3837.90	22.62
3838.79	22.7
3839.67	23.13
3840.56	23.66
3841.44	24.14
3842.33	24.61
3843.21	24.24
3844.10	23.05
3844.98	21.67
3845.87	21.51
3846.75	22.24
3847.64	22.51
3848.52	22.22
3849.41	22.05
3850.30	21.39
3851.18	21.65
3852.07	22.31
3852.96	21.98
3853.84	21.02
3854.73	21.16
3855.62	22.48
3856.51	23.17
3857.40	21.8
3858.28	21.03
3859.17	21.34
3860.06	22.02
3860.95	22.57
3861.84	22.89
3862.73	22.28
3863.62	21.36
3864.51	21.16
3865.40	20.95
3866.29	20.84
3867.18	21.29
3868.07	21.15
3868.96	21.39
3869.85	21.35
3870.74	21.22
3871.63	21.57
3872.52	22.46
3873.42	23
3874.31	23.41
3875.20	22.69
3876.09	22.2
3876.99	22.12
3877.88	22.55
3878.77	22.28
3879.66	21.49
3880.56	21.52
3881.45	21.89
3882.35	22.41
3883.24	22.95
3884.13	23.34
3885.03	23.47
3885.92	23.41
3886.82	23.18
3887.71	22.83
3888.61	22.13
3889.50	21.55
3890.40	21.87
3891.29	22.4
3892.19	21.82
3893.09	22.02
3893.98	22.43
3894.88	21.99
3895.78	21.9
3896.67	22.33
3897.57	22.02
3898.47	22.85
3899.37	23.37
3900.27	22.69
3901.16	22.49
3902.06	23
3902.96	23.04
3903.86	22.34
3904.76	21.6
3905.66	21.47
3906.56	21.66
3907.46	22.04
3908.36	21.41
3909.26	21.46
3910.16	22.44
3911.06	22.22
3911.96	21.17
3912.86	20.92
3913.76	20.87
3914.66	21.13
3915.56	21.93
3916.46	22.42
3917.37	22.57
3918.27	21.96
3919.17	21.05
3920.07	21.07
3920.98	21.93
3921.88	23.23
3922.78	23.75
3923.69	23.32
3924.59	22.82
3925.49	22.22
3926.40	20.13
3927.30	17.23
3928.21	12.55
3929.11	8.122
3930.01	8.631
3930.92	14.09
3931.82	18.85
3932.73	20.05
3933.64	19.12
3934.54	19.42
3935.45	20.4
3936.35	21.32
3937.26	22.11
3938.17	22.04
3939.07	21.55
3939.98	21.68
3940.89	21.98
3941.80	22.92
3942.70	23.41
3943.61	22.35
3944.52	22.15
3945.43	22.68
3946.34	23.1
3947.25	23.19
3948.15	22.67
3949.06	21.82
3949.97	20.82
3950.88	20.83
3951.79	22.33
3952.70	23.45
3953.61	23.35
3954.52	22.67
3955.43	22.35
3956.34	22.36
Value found 22.1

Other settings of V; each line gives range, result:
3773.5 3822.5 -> 26.4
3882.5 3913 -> 22.3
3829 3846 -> 23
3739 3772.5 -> 28.4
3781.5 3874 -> 24.1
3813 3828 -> 25.2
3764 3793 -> 26.9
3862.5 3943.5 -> 21.4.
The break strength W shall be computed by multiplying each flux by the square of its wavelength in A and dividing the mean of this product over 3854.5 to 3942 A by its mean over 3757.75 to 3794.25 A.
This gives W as 0.8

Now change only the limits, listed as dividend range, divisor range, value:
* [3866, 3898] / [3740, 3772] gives 0.83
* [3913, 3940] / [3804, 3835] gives 0.84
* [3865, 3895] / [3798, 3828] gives 0.88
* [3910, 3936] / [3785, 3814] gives 0.78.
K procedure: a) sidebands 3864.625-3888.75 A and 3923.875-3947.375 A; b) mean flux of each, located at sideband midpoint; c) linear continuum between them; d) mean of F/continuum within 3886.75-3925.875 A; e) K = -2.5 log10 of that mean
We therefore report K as -0.06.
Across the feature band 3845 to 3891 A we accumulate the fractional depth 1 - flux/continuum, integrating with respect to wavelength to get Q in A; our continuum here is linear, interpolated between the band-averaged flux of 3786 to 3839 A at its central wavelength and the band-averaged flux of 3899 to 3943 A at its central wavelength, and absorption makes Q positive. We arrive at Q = 2.3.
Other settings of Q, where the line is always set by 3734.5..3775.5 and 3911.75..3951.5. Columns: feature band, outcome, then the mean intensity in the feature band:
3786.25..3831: -0.60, 26.3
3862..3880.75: 1.13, 21.8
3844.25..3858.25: 1.27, 22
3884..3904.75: -0.24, 22.5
